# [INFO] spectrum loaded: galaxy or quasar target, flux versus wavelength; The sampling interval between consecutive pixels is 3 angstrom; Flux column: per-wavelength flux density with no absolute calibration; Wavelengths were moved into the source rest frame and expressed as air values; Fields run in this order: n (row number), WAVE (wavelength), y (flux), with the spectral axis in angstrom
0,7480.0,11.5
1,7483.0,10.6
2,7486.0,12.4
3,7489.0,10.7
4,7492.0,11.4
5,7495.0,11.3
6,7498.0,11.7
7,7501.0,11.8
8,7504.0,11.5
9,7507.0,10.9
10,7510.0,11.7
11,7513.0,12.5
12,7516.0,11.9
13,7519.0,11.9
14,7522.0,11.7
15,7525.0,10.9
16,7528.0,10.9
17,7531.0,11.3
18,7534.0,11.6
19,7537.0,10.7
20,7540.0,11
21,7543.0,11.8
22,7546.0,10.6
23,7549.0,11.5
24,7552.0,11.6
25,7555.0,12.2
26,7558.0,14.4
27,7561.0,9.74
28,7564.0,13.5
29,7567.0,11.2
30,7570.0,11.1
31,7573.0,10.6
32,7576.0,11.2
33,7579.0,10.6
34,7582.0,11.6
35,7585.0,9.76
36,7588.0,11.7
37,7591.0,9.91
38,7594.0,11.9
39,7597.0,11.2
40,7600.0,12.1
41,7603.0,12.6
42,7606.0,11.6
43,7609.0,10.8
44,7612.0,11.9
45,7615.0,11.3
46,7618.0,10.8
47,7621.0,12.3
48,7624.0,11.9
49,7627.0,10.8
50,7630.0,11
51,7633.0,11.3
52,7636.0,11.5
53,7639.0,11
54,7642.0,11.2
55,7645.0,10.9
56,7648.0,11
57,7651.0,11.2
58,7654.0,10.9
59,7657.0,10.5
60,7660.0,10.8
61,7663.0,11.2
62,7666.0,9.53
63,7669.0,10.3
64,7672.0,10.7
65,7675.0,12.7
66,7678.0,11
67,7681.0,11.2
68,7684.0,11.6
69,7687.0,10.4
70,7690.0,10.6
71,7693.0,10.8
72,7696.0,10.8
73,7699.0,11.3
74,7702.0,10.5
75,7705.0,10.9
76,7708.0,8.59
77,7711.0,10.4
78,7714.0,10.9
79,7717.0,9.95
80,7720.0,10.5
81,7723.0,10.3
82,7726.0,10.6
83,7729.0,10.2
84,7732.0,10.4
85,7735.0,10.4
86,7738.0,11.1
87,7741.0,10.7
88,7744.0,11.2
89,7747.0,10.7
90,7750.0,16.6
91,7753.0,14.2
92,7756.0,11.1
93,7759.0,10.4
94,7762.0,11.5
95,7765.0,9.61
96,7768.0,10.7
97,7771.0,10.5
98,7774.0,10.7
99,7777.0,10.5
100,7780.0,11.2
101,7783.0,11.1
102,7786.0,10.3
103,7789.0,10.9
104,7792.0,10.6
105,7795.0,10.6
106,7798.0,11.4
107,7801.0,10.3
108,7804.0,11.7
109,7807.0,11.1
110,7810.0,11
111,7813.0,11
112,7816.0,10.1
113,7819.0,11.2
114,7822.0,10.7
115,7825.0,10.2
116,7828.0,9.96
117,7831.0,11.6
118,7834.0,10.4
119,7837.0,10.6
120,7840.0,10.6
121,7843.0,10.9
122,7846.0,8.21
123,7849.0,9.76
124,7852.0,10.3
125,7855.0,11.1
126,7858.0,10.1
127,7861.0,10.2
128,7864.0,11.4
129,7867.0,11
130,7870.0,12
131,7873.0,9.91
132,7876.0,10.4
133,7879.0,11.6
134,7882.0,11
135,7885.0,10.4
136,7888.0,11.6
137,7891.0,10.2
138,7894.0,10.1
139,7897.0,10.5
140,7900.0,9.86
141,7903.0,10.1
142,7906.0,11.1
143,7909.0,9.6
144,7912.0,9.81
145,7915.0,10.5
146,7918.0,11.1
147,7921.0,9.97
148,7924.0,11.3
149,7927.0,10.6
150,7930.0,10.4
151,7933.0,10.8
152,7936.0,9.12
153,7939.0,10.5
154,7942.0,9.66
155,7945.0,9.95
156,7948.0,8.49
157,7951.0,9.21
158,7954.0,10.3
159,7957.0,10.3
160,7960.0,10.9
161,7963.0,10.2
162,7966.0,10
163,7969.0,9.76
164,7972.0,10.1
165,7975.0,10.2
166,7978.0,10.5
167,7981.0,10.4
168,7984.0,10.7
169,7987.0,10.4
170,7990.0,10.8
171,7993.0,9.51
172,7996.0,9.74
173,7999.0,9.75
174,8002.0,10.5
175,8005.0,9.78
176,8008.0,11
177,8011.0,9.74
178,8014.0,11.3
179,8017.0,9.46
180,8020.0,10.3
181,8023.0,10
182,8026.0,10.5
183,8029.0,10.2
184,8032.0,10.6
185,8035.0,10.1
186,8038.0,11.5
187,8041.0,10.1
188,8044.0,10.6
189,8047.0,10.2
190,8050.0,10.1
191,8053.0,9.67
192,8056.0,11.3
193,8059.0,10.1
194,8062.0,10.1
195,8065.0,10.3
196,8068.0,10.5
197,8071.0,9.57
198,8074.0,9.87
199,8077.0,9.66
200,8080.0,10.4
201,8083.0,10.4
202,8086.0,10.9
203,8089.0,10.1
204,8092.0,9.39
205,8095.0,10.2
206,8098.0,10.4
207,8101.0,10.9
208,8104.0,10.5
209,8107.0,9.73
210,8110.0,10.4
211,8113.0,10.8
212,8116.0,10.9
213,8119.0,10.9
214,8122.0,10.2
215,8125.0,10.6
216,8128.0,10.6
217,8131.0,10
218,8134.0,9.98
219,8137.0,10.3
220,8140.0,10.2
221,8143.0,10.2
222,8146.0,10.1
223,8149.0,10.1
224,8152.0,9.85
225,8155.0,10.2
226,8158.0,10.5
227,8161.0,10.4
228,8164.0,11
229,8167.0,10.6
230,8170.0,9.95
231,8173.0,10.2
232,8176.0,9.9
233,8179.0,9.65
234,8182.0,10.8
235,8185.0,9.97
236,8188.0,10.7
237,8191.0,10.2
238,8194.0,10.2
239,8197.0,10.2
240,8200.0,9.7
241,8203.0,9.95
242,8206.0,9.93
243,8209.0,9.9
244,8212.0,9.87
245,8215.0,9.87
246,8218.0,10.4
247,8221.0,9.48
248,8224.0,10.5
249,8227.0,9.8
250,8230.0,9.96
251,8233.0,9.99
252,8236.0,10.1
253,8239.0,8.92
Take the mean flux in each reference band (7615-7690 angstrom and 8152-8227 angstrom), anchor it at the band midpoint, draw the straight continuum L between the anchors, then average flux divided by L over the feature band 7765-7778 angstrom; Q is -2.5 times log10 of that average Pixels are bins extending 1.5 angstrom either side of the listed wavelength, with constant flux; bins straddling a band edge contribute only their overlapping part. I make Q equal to 0.04 mag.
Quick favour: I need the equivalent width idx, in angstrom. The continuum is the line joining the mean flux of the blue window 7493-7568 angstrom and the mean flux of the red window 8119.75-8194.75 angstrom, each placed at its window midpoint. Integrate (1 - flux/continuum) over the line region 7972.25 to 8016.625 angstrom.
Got 1.4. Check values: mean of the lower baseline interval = 11.6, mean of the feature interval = 10.3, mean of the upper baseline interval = 10.3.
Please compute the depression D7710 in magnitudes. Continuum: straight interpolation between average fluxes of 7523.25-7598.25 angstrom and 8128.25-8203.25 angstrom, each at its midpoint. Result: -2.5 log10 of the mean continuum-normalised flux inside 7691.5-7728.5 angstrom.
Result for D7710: 0.06 mag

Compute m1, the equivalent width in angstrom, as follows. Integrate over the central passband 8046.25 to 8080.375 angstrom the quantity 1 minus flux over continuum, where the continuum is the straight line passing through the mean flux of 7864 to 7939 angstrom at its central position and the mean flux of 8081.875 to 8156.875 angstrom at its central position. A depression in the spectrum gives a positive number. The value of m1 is 0.79 angstrom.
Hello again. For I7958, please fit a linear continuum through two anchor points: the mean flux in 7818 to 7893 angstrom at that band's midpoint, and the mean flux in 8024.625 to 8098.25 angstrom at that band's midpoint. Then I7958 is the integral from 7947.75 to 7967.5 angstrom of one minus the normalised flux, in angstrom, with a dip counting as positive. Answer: 0.8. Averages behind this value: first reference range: 10.6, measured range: 10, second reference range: 10.3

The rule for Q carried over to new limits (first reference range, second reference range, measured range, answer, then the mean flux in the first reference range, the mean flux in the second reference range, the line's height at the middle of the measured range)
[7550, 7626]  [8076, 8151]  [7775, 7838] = 0.02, 11.5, 10.3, 11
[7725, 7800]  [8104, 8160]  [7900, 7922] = 0.05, 11.1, 10.3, 10.8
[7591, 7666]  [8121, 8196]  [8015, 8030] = 0.04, 11.3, 10.3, 10.5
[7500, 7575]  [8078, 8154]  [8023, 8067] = 0.01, 11.5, 10.3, 10.5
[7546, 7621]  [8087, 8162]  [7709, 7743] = 0.07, 11.5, 10.3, 11.1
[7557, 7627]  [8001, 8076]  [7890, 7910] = 0.04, 11.4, 10.3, 10.6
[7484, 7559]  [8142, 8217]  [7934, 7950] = 0.12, 11.6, 10.2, 10.7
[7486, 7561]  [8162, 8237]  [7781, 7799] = 0.02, 11.5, 10.1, 11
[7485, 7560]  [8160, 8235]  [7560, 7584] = 0.03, 11.6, 10.1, 11.5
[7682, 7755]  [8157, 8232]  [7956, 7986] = 0.02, 11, 10.1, 10.5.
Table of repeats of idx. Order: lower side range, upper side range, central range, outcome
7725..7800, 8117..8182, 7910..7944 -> 1.32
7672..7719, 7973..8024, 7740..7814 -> -3.90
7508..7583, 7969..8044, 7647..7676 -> 0.91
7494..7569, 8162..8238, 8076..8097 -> 0.39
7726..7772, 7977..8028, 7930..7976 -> 2.09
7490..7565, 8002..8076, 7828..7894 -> 0.81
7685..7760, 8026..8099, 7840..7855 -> 0.97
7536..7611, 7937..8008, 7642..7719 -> 2.07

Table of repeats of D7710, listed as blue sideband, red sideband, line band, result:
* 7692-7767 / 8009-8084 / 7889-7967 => 0.035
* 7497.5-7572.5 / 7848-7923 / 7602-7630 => -0.016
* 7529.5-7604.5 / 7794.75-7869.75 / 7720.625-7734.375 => 0.057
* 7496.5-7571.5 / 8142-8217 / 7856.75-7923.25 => 0.023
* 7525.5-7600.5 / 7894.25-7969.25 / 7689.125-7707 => 0.014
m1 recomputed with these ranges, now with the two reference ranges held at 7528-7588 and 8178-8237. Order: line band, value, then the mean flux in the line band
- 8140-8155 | 0.1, 10.1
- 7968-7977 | 0.4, 10.1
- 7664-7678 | 0.4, 10.8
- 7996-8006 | 0.5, 9.98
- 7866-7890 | -0.6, 11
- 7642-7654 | 0.2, 11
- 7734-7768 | -1.8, 11.6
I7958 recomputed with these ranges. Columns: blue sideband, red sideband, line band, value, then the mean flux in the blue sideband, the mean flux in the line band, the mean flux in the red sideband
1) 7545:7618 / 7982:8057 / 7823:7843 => 0.4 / 11.4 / 10.6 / 10.3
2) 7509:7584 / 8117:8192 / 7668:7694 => 0.4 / 11.5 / 11.1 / 10.3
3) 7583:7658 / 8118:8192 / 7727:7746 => 0.6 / 11.3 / 10.7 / 10.3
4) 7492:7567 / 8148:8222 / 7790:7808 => 0.1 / 11.6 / 10.9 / 10.1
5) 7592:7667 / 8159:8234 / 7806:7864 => 1.9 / 11.3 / 10.5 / 10.1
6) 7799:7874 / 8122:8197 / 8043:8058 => 0.0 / 10.6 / 10.4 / 10.3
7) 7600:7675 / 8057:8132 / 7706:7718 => 1.1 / 11.2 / 10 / 10.3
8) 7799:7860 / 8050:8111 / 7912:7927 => -0.3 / 10.5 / 10.6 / 10.2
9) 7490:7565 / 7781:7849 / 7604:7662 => 0.2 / 11.6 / 11.2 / 10.6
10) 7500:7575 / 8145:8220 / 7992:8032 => 1.4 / 11.5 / 10.2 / 10.2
